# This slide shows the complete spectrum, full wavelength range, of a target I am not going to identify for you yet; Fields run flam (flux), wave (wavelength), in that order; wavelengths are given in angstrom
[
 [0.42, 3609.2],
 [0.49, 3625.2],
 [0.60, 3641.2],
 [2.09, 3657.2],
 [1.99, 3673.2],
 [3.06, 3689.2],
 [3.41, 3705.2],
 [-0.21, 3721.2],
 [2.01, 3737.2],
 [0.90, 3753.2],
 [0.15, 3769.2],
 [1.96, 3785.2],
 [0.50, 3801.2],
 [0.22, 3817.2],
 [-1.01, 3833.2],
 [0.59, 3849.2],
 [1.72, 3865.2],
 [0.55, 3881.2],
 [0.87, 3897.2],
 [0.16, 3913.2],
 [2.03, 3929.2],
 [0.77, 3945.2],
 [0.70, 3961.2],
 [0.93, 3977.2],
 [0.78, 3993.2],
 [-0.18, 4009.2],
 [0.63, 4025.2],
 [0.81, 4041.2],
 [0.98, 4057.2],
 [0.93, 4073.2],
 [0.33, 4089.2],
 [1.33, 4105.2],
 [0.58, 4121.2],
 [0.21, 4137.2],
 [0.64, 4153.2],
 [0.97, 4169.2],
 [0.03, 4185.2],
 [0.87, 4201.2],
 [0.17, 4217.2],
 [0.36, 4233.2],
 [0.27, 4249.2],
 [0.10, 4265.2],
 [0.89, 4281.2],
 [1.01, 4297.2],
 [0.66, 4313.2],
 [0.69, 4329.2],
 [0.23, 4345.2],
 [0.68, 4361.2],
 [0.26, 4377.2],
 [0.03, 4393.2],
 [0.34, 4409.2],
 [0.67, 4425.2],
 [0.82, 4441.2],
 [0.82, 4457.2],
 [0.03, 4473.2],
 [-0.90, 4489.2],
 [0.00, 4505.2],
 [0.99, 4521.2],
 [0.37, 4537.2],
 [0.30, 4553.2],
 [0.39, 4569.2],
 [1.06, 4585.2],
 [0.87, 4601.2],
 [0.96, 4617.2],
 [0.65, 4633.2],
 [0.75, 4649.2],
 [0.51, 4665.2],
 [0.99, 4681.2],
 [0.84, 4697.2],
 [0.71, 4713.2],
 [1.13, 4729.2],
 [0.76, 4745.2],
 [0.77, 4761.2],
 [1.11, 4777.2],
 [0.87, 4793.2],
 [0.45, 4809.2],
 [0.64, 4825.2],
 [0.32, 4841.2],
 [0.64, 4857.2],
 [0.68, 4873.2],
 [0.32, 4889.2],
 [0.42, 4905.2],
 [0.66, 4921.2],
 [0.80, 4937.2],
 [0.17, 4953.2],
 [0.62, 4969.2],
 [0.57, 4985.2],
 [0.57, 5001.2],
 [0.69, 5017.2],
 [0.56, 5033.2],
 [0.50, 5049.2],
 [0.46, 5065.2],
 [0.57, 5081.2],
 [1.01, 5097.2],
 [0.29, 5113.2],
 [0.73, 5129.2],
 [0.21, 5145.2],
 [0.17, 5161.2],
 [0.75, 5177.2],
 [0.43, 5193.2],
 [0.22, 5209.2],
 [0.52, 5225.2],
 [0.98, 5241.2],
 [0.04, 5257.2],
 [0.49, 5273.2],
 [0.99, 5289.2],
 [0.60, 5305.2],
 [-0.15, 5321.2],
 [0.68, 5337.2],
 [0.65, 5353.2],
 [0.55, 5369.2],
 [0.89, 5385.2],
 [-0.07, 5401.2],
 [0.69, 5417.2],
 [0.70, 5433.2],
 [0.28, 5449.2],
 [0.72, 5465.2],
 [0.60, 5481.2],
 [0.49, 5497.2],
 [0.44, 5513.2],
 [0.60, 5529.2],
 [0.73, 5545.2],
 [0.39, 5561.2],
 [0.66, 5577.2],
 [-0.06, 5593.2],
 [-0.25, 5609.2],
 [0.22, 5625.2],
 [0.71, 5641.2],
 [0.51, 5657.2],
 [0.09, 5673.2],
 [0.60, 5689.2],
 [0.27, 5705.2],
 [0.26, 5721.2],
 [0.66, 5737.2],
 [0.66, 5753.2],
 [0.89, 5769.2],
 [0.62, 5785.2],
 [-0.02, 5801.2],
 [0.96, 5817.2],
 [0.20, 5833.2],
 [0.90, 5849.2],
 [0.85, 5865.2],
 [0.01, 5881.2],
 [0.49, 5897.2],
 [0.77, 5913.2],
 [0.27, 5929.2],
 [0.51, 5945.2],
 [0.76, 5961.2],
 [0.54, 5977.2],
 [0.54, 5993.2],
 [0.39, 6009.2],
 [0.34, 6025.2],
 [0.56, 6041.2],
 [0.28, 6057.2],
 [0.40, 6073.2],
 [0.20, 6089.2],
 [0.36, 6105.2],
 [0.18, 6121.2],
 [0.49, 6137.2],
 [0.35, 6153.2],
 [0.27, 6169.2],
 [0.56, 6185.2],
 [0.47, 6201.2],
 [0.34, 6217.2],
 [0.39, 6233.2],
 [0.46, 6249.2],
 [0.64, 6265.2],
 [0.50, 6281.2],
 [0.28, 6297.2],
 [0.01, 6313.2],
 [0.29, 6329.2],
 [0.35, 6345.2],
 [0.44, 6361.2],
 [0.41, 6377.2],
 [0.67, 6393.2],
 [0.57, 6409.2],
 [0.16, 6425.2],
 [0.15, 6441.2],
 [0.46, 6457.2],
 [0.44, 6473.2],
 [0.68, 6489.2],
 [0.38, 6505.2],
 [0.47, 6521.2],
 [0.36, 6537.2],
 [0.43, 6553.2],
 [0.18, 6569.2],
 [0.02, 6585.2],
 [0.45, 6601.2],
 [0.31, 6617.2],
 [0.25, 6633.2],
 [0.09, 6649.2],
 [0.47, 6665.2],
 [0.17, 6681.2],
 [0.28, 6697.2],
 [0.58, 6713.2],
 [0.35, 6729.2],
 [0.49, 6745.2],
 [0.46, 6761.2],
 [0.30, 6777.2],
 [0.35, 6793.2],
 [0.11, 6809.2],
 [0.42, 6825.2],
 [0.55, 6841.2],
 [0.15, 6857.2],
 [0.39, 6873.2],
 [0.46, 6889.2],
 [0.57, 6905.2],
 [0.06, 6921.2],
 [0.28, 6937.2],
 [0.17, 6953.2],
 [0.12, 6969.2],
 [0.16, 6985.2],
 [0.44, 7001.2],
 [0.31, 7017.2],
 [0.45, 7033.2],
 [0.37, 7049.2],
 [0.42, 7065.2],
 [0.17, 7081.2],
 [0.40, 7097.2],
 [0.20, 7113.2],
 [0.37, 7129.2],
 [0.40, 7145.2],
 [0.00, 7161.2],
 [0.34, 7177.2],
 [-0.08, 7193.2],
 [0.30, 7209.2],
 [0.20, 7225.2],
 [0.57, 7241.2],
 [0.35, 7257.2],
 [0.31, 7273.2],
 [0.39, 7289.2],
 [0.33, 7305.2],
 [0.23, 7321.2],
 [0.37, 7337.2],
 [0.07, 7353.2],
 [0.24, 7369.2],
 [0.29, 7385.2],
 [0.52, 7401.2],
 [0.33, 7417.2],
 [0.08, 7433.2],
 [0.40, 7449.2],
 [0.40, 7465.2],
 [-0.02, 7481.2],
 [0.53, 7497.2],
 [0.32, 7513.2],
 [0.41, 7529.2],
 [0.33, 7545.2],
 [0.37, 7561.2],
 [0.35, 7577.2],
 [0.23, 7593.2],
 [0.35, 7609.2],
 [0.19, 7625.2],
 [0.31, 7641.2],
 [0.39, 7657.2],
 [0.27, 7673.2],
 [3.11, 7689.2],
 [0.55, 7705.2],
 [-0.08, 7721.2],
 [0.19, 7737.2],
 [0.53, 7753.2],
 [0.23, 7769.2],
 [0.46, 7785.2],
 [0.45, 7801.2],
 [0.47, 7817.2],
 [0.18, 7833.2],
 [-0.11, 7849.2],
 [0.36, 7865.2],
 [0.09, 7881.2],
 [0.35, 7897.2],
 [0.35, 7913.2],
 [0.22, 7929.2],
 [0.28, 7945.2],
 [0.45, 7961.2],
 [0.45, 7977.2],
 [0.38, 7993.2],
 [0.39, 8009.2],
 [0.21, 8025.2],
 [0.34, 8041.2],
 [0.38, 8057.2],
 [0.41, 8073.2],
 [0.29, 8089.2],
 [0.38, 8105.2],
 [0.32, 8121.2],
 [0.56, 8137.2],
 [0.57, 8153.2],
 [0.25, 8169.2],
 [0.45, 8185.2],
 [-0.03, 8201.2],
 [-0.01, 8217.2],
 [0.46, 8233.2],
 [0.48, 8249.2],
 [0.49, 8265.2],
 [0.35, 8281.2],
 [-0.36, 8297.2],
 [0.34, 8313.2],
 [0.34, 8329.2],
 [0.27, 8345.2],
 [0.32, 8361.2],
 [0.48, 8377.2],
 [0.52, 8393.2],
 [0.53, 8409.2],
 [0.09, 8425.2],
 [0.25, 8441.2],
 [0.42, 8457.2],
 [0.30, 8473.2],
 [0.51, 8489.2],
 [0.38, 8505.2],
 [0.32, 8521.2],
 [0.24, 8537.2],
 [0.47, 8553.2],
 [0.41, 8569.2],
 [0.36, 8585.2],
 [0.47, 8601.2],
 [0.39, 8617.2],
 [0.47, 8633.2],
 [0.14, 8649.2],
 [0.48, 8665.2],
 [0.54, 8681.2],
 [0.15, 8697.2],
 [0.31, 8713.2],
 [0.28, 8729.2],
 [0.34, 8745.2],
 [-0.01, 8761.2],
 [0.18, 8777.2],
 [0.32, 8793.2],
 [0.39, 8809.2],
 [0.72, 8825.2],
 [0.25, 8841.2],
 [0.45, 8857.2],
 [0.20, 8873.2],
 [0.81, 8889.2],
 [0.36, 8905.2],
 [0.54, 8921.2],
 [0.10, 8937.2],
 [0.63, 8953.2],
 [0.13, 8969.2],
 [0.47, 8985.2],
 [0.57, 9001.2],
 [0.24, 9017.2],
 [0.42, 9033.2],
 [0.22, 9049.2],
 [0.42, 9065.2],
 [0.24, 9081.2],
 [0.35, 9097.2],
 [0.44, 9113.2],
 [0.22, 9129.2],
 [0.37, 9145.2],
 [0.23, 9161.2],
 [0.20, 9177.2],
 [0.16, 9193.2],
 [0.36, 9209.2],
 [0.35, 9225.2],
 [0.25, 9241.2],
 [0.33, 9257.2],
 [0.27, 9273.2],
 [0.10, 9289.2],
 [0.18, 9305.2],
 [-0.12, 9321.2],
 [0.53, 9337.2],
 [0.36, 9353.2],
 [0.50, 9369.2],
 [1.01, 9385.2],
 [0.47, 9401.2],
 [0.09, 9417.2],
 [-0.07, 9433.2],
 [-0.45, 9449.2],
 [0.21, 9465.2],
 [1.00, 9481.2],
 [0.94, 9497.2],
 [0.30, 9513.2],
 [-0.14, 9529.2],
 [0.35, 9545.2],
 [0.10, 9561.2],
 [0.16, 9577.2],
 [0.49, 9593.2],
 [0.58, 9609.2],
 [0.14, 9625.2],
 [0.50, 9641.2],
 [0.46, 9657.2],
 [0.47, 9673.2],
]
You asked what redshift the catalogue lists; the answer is 1.063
